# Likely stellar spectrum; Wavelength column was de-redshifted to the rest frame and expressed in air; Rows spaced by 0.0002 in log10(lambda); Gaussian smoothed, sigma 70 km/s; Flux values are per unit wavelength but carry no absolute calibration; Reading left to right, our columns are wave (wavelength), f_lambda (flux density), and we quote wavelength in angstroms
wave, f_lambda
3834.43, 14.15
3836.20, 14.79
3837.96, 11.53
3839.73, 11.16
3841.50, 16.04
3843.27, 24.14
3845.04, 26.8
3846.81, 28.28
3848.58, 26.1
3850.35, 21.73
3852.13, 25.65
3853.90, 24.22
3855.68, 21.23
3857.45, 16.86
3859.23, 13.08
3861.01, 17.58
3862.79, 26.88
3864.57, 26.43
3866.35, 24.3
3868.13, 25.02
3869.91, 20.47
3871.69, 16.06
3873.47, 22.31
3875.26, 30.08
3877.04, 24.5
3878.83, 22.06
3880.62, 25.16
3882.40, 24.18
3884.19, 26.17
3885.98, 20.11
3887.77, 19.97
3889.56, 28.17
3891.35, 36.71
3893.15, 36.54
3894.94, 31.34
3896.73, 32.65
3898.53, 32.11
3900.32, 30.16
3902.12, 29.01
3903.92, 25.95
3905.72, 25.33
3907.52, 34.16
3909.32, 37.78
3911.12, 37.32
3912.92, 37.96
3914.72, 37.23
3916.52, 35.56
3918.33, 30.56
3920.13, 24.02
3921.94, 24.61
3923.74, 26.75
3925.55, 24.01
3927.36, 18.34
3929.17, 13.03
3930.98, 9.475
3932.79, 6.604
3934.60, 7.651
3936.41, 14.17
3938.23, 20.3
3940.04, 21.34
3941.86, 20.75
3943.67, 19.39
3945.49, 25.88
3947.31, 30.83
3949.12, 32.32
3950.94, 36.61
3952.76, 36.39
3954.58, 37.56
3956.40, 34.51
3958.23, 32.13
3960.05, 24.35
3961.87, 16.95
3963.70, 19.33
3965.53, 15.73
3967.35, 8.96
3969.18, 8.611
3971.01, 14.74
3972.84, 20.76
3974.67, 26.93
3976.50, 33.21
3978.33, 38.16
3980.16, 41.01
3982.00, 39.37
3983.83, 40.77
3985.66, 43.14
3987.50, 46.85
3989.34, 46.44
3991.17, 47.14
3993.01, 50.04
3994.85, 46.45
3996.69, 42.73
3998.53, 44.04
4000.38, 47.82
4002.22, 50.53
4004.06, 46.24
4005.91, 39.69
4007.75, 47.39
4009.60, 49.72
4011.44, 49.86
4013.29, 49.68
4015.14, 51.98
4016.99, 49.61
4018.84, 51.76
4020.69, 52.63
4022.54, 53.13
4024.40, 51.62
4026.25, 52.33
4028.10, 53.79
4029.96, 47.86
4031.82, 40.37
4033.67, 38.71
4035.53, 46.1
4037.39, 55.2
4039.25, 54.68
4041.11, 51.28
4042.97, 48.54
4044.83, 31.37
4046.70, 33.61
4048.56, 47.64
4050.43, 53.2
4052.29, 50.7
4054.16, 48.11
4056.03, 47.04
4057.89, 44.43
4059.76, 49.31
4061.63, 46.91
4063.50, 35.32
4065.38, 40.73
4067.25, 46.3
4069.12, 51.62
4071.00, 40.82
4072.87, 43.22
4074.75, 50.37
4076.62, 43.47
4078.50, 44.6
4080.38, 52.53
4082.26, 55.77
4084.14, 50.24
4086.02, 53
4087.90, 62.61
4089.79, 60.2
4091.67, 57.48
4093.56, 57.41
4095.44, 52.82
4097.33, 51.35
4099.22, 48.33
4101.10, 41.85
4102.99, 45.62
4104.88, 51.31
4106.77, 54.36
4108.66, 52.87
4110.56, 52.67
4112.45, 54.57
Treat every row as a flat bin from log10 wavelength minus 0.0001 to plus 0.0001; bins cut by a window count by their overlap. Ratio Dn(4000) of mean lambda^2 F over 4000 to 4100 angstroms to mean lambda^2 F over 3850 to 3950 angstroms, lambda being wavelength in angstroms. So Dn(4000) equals 2.11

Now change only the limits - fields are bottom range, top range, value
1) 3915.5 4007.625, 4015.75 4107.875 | 1.71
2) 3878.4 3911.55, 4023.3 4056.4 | 1.74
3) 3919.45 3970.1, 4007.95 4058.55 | 2.32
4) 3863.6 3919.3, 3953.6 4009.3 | 1.29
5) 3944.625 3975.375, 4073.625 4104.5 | 2.22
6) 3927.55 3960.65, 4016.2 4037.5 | 2.19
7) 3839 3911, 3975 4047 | 1.95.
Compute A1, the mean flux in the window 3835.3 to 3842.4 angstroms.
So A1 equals 13.4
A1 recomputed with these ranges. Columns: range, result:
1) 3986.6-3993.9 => 47.6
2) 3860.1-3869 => 24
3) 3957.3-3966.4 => 21.7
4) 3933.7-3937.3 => 10.9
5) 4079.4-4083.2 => 54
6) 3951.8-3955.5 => 37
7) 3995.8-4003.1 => 46.2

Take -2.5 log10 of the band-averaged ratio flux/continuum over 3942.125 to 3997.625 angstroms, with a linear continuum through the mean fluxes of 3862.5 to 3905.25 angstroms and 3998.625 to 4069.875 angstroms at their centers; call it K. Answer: 0.22 mag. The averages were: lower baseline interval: 26.5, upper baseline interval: 47.5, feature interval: 31.8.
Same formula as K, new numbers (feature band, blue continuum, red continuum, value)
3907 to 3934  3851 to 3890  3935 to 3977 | -0.13 mag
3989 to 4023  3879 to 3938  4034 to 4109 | -0.21 mag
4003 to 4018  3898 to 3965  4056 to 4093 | -0.23 mag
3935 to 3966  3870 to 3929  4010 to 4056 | 0.37 mag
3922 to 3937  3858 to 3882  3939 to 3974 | 0.45 mag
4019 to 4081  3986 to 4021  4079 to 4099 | 0.10 mag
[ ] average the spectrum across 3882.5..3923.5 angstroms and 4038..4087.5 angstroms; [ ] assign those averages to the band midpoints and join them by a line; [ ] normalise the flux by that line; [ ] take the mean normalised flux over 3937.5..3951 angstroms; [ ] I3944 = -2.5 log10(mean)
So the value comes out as 0.34 mag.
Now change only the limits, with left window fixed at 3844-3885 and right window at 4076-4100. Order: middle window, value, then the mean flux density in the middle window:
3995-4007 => -0.094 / 45.3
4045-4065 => 0.089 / 44.9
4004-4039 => -0.110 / 49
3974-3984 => 0.062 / 36.5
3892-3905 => -0.124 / 31.1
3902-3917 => -0.145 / 33.5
